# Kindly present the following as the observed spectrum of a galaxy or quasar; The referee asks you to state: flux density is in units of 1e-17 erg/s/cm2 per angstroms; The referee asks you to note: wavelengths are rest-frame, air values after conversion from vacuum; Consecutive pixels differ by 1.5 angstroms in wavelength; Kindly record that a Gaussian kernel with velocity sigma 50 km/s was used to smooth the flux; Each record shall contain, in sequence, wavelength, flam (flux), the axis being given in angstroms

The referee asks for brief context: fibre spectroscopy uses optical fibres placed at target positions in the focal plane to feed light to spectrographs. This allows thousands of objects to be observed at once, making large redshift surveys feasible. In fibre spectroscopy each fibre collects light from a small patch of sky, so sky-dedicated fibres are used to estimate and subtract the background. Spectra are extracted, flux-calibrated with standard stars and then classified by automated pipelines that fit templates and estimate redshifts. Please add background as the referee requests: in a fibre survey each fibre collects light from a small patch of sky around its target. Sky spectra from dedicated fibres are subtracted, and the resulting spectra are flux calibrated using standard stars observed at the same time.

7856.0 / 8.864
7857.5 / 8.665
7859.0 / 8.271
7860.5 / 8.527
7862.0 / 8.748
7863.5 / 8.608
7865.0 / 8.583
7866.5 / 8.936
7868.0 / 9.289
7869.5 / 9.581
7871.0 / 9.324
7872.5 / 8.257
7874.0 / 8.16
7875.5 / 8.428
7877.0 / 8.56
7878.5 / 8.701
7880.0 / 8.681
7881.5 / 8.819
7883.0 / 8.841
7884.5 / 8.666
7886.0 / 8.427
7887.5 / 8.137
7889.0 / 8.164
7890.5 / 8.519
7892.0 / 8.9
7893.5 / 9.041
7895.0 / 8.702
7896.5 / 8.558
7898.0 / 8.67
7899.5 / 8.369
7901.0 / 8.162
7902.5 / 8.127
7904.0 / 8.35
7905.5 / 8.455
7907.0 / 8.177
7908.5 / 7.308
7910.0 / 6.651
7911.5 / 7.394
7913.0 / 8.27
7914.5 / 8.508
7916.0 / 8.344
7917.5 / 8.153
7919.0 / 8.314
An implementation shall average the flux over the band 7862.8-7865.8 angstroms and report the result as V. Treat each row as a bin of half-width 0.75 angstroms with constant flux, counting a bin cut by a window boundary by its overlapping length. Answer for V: 8.6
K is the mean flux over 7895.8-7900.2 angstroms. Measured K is 8.53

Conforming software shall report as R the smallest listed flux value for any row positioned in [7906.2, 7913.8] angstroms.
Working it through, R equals 6.651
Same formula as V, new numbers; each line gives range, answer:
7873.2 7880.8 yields 8.51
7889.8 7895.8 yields 8.79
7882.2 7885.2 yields 8.76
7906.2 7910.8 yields 7.39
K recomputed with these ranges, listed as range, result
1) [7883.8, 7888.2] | 8.41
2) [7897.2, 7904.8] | 8.34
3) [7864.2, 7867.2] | 8.75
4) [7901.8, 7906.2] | 8.31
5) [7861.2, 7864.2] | 8.68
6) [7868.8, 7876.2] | 8.75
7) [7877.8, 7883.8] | 8.76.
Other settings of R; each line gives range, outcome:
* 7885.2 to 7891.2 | 8.137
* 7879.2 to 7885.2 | 8.666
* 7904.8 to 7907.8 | 8.177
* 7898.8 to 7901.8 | 8.162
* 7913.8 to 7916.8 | 8.344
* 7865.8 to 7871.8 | 8.936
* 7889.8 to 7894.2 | 8.519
